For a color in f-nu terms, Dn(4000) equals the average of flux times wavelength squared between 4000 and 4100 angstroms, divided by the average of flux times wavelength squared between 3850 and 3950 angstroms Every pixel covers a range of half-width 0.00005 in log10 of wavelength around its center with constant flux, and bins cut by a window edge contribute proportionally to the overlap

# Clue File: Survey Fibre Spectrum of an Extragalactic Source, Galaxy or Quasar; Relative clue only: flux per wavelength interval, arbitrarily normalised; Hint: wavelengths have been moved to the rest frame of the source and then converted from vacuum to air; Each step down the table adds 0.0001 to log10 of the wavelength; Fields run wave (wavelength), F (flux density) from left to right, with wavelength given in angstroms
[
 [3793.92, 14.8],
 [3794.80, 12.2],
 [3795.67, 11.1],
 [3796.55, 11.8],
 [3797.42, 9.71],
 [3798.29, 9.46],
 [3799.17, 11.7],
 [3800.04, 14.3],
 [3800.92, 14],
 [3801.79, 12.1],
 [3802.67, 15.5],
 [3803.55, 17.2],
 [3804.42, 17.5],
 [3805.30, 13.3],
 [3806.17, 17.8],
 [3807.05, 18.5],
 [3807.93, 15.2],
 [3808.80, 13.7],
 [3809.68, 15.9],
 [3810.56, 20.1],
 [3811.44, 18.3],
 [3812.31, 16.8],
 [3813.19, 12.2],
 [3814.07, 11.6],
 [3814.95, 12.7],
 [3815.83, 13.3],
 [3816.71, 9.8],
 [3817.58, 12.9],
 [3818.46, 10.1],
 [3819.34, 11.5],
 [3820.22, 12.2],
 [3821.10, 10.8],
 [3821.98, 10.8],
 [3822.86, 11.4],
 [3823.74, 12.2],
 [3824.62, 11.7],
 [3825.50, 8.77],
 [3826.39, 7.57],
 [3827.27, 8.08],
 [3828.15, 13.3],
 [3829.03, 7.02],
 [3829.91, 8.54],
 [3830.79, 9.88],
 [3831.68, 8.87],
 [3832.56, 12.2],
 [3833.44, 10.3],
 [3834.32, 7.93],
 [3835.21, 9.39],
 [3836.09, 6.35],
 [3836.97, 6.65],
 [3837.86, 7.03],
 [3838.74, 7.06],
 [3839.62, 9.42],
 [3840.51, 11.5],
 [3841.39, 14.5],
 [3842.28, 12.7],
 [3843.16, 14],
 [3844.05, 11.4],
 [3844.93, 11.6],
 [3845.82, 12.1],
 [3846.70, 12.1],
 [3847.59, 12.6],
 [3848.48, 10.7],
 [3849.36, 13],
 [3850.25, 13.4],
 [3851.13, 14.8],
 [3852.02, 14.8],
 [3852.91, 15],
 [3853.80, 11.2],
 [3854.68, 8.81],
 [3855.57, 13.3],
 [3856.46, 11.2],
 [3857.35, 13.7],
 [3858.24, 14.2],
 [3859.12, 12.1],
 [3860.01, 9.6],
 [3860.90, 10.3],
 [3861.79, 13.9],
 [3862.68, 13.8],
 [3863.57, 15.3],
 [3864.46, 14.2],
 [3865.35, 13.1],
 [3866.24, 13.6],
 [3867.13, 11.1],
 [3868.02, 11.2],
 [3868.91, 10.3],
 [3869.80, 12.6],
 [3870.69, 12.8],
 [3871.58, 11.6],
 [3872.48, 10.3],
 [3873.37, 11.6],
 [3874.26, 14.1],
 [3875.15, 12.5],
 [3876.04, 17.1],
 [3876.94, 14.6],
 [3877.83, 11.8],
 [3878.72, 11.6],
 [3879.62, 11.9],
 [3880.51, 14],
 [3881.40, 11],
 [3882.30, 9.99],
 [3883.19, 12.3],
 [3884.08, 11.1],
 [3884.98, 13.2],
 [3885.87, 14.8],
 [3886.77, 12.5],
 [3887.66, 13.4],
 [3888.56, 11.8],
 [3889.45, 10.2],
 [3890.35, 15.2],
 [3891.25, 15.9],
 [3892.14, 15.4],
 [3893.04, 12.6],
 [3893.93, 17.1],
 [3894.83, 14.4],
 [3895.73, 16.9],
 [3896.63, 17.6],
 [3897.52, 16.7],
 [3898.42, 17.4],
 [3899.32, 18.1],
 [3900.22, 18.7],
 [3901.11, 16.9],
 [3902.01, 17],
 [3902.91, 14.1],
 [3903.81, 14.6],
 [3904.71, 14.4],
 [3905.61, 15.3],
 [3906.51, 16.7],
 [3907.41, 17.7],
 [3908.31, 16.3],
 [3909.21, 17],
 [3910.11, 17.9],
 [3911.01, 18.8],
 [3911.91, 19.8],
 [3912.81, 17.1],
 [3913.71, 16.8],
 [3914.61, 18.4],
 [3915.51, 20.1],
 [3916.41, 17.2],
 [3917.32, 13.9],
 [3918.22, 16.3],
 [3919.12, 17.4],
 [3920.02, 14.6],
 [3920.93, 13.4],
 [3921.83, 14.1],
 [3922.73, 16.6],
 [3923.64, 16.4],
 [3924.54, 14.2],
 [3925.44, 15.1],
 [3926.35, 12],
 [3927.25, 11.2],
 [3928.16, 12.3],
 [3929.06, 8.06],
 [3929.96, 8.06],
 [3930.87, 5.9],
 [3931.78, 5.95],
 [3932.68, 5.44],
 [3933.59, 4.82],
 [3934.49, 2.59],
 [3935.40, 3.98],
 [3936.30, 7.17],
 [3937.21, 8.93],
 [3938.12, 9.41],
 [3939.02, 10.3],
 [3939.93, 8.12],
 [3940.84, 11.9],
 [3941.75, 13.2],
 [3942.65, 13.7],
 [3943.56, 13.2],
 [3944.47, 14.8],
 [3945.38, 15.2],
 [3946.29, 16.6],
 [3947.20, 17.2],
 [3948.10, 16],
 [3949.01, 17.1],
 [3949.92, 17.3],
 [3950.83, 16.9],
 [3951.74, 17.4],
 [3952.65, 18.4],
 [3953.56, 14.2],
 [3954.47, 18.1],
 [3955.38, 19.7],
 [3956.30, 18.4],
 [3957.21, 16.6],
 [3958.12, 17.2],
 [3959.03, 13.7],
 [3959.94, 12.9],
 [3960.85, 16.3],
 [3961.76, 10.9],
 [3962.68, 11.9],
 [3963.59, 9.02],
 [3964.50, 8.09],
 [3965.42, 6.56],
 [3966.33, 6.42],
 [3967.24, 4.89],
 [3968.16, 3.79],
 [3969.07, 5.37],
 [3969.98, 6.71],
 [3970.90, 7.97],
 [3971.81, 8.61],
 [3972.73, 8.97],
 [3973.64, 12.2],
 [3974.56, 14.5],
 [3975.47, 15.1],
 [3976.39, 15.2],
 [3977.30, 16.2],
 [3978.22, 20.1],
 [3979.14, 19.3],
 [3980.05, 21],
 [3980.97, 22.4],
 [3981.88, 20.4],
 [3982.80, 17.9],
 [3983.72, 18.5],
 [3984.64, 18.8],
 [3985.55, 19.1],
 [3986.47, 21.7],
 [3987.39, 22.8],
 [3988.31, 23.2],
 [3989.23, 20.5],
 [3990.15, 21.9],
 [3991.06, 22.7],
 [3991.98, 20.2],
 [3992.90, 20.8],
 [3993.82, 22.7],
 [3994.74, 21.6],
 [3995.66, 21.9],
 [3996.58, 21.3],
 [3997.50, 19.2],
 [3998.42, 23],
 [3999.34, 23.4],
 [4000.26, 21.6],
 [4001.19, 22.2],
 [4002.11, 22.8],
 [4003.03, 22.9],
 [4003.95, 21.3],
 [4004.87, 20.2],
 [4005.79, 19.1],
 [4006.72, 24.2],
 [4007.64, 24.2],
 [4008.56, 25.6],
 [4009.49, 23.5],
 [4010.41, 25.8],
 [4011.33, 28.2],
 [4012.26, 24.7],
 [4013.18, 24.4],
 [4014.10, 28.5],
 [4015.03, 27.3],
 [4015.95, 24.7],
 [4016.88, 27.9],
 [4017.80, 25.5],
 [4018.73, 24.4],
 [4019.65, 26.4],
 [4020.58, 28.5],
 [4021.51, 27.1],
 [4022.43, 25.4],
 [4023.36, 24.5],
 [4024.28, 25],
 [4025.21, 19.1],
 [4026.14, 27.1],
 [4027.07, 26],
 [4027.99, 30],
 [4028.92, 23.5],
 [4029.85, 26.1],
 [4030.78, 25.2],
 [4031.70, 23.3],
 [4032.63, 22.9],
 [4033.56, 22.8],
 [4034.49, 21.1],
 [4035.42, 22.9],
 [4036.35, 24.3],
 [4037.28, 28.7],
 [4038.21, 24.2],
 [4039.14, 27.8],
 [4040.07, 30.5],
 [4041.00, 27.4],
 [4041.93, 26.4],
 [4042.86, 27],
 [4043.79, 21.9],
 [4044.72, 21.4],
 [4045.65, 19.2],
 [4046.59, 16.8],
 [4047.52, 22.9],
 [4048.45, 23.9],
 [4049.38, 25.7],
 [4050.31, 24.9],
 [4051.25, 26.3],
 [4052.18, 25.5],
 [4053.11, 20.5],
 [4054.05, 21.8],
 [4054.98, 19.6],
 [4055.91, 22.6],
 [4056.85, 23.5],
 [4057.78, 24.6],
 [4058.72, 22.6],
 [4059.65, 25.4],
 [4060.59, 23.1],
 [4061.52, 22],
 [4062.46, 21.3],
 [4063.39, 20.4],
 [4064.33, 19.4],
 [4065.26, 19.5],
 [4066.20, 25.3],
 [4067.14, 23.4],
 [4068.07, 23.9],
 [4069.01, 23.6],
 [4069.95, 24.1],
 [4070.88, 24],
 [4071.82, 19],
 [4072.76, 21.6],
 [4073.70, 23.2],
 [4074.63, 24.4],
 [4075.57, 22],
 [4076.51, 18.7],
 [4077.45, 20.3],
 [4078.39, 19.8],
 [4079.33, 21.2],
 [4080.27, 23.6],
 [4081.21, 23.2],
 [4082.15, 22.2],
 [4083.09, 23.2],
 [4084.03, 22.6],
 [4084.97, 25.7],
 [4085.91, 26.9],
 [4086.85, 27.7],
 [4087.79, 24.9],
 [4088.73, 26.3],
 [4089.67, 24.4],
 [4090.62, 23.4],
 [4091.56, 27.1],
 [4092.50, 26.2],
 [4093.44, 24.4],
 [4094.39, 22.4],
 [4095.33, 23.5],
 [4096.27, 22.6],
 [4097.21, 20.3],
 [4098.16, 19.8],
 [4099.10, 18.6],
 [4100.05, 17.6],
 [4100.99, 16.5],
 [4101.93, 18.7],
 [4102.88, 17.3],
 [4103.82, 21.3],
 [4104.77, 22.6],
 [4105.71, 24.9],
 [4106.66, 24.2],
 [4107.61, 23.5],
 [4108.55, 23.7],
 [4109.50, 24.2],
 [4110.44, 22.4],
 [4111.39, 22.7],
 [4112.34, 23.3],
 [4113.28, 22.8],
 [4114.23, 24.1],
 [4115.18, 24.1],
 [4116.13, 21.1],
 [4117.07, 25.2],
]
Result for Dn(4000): 1.90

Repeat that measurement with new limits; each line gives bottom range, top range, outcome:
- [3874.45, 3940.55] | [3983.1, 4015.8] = 1.74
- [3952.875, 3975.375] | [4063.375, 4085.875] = 2.06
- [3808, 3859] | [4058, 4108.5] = 2.19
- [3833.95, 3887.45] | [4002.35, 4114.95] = 2.16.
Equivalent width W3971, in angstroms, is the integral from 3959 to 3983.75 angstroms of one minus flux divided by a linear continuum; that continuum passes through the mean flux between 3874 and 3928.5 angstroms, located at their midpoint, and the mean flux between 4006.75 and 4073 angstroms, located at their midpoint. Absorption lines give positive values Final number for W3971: 9.0 angstroms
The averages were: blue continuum 15.1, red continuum 24.2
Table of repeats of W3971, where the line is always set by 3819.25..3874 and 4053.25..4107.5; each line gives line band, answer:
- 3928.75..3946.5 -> 7.30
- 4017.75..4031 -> -3.86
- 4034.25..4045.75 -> -2.53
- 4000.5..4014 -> -3.26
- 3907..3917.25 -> -2.34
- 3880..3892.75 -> 0.34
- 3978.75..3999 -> -3.17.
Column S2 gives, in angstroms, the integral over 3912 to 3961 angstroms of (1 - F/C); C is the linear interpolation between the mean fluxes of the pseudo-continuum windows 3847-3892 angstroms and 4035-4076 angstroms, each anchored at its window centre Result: 8.7 angstroms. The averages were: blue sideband 12.7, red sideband 23.4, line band 13.6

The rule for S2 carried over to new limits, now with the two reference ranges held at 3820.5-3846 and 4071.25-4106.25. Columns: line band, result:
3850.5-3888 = -2.6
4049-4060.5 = -1.6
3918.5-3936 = 4.7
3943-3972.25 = 5.3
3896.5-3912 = -3.8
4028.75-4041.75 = -3.5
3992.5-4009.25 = -3.7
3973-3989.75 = -1.4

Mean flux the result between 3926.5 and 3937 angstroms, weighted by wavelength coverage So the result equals 7.06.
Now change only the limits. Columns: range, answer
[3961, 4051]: 20.9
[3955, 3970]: 11.2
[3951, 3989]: 14.7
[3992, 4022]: 23.9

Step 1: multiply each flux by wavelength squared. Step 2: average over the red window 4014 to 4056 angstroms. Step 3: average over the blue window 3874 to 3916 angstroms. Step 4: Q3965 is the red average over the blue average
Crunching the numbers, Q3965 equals 1.74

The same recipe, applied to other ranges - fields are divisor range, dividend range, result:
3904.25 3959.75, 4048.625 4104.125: 1.73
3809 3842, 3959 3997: 1.53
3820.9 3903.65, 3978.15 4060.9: 2.05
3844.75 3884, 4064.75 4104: 2.01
